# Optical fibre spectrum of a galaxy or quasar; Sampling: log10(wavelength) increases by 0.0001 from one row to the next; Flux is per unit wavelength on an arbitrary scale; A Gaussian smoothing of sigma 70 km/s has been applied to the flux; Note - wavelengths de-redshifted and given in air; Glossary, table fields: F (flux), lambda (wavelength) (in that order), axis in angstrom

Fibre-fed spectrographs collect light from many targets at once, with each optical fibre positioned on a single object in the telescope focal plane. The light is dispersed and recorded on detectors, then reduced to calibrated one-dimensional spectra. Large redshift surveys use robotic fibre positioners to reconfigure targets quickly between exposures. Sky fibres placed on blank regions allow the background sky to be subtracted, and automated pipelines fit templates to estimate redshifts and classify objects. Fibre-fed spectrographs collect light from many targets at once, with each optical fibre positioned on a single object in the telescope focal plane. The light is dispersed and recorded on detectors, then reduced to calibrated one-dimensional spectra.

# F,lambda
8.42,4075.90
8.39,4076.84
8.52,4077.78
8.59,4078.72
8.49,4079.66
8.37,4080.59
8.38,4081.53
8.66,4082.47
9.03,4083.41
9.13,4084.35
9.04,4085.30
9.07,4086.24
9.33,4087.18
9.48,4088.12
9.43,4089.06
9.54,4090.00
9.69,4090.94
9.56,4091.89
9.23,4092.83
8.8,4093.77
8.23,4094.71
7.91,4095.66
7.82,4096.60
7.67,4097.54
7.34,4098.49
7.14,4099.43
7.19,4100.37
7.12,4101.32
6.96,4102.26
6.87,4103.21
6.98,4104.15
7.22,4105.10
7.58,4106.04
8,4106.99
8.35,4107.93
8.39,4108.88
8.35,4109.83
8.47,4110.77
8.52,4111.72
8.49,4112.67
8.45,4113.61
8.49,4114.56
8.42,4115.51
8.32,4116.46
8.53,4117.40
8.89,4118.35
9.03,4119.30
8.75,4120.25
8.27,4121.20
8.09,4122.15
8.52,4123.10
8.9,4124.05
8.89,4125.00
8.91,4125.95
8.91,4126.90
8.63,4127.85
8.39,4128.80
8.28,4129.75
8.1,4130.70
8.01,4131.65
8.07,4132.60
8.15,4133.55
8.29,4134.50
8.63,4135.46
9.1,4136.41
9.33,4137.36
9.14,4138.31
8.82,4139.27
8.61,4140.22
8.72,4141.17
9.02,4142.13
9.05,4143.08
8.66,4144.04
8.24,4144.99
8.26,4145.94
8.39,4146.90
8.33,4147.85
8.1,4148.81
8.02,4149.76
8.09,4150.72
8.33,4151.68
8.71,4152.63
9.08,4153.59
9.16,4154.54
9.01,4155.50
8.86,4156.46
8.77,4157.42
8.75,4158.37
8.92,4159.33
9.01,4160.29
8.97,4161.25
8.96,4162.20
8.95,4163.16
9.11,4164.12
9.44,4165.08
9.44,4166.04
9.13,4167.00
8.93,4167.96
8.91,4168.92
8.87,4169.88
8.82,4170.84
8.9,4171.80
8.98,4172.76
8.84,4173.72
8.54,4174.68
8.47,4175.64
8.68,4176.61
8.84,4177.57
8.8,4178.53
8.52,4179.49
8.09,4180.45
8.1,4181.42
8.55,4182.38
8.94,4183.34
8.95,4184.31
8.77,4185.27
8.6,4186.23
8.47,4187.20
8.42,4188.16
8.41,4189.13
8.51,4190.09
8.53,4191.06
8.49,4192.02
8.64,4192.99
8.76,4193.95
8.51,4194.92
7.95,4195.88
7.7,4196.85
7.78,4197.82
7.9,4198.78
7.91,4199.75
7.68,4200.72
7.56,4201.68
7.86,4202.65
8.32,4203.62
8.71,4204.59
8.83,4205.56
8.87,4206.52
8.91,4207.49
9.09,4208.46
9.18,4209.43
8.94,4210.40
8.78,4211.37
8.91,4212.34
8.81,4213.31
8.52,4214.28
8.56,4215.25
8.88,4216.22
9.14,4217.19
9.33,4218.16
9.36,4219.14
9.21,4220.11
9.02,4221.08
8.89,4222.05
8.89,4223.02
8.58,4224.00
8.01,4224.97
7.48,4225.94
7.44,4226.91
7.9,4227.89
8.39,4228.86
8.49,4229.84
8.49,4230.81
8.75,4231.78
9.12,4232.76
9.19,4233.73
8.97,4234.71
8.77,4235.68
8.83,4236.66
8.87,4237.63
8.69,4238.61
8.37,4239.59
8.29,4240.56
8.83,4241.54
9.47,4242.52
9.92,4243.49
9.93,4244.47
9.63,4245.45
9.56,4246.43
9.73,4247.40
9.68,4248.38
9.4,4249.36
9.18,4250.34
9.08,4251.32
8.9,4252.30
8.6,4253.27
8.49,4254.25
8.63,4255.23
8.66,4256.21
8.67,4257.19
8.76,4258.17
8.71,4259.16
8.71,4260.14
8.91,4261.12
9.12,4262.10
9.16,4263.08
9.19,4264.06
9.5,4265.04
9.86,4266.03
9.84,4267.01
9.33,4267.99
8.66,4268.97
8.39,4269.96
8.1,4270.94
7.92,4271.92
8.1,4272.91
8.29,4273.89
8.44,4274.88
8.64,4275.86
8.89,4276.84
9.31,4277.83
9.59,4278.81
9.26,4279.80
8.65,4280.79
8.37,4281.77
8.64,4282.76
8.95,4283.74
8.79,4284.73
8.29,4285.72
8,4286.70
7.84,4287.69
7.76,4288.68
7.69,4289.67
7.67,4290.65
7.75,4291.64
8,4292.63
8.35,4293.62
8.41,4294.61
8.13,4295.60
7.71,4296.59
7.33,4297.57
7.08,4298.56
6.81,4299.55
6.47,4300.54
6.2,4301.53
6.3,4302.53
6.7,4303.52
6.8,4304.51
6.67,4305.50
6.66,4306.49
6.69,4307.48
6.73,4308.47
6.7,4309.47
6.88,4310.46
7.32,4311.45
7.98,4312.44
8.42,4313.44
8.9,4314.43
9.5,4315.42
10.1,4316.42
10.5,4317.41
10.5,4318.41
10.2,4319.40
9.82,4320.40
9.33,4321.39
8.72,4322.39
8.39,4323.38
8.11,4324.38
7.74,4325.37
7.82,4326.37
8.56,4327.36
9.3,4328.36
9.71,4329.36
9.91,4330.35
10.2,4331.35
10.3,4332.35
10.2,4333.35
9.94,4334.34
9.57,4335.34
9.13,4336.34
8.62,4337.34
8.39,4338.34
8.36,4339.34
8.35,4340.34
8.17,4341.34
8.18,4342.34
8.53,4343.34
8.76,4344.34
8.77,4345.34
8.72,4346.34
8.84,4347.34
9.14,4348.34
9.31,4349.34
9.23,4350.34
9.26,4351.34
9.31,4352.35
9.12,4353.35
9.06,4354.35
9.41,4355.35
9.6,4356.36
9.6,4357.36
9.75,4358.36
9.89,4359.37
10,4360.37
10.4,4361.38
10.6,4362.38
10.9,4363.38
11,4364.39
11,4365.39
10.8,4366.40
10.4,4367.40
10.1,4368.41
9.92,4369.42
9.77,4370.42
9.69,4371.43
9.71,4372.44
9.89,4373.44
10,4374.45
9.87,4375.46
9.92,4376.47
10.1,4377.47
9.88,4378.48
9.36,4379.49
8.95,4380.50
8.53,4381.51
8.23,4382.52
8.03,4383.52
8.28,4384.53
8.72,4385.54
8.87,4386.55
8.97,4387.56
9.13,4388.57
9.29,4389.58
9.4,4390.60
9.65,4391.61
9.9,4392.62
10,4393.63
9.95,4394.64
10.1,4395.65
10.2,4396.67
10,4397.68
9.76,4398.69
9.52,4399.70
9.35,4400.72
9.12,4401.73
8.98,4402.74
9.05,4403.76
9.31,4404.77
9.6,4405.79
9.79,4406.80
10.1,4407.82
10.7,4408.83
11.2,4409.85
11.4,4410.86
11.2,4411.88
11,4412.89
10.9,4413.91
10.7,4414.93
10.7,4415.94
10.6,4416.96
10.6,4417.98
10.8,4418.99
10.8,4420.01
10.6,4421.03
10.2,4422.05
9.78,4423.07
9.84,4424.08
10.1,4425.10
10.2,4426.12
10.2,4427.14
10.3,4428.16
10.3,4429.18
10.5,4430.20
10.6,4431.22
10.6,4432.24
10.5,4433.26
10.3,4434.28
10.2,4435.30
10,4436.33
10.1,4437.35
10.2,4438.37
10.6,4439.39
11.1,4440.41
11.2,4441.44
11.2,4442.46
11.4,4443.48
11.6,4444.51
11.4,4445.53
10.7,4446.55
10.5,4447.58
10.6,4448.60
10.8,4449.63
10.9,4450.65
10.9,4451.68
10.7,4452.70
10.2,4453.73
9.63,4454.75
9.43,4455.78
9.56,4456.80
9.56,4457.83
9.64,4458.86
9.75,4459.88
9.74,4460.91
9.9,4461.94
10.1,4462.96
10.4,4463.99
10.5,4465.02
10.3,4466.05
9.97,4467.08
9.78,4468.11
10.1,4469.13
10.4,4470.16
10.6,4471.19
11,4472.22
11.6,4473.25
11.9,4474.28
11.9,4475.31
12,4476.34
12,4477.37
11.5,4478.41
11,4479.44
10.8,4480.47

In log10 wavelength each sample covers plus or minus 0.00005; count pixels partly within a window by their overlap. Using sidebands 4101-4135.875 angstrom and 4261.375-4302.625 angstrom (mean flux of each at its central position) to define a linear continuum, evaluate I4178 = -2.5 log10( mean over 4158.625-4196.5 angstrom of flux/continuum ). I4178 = -0.06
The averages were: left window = 8.25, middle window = 8.73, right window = 8.32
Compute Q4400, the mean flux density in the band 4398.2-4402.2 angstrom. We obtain 9.44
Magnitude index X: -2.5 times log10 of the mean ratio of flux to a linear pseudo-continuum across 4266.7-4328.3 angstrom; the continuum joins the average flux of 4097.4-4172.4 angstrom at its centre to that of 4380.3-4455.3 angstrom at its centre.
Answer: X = 0.153 mag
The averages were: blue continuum 8.48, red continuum 10.1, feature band 8.19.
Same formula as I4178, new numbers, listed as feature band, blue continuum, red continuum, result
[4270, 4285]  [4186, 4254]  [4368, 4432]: 0.05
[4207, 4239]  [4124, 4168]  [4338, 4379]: 0.03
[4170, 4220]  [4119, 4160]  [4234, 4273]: 0.03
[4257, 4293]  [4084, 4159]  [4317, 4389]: 0.05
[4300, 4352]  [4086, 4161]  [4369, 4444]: 0.12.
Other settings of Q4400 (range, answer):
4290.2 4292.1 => 7.7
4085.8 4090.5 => 9.39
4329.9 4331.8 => 10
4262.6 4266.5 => 9.42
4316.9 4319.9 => 10.4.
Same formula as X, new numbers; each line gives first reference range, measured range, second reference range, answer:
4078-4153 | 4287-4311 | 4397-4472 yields 0.299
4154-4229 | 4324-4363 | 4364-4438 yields 0.048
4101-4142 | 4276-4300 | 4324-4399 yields 0.108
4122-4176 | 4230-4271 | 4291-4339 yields -0.069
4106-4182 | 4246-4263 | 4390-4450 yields 0.039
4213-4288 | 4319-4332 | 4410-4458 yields 0.054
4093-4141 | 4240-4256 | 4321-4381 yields -0.034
